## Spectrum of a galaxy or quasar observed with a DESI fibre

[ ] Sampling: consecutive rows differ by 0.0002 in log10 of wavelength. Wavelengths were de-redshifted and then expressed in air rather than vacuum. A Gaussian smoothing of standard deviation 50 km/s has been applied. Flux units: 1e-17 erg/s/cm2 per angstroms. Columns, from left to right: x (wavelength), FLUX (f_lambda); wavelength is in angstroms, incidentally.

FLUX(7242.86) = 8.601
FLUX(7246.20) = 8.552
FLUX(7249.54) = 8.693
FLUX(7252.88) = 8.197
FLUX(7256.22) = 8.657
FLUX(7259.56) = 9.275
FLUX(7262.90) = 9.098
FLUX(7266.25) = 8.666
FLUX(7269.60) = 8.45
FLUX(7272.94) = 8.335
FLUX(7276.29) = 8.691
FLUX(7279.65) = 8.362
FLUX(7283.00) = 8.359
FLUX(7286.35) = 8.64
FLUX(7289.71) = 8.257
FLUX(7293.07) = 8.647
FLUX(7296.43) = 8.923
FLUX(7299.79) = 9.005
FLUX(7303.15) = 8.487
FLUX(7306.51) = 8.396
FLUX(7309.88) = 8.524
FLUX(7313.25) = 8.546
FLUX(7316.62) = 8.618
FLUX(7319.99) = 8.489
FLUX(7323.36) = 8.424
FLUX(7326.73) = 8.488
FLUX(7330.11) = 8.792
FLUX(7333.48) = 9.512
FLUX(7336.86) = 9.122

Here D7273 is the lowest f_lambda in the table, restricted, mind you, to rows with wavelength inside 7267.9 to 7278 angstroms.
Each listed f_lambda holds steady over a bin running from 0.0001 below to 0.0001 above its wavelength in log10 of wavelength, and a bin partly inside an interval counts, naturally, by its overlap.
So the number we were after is 8.335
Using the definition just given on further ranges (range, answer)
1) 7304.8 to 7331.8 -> 8.396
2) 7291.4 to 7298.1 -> 8.647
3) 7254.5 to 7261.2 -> 8.657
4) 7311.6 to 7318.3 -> 8.546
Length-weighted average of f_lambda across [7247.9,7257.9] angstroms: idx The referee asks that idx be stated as 8.52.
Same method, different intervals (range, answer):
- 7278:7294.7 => 8.45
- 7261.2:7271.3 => 8.74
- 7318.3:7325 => 8.46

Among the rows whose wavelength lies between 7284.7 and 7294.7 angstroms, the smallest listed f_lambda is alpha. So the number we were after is 8.257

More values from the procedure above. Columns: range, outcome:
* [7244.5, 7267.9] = 8.197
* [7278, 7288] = 8.359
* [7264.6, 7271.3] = 8.45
